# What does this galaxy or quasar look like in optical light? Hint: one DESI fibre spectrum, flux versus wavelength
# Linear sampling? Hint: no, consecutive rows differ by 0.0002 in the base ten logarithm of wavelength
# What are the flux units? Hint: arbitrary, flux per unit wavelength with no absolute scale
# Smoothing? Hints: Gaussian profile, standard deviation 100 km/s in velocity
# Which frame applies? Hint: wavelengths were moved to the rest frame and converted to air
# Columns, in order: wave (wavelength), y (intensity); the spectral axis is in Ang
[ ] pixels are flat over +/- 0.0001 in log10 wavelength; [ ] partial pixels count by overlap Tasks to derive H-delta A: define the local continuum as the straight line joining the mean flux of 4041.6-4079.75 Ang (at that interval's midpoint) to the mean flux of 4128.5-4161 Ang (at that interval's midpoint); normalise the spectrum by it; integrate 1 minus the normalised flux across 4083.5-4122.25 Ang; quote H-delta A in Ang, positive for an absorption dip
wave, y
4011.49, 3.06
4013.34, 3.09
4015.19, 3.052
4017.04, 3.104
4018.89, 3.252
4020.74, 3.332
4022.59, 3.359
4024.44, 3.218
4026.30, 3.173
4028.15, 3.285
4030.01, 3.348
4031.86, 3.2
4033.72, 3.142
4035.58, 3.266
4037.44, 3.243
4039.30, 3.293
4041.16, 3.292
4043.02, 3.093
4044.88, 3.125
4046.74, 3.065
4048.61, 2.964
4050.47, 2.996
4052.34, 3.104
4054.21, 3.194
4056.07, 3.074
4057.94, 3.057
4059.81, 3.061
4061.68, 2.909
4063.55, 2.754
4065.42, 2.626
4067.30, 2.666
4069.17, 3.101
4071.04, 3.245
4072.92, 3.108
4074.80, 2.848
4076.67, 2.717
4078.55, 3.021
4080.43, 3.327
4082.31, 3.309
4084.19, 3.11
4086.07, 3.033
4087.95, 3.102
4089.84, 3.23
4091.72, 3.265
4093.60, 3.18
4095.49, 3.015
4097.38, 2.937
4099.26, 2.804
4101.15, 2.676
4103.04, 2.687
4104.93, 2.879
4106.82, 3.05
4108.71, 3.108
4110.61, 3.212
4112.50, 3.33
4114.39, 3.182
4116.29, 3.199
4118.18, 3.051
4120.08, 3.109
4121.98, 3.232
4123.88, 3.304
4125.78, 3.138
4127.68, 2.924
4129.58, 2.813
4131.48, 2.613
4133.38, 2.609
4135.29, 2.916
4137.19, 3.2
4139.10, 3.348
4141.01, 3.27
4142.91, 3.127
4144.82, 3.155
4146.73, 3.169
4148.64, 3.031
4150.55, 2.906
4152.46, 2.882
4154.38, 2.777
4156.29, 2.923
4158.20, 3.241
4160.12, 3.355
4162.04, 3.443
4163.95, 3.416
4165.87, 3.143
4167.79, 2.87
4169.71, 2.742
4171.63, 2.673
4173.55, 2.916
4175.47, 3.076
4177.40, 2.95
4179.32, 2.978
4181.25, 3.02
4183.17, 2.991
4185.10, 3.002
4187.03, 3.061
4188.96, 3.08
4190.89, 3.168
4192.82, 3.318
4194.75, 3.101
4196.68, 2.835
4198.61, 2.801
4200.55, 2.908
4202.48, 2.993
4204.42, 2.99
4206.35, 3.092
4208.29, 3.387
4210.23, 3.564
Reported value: -0.74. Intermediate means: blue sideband 2.99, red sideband 3.02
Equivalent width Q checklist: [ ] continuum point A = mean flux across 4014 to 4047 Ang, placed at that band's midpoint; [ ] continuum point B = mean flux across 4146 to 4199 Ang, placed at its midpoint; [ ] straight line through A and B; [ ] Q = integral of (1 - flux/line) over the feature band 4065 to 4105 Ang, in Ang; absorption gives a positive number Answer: 1.8 Ang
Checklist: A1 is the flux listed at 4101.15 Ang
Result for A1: 2.676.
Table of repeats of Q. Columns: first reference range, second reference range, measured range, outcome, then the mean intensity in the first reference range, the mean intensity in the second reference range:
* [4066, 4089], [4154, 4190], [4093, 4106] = 0.7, 3.04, 3.04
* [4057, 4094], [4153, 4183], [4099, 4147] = -0.2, 3.03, 3.03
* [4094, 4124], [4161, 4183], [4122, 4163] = -0.4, 3.04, 3.02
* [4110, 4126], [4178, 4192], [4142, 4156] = 0.6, 3.2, 3.04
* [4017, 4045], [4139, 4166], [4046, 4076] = 2.2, 3.24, 3.14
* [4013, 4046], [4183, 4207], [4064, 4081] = 1.2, 3.22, 3.03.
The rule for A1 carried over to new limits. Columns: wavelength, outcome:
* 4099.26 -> 2.804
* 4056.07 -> 3.074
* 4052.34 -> 3.104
